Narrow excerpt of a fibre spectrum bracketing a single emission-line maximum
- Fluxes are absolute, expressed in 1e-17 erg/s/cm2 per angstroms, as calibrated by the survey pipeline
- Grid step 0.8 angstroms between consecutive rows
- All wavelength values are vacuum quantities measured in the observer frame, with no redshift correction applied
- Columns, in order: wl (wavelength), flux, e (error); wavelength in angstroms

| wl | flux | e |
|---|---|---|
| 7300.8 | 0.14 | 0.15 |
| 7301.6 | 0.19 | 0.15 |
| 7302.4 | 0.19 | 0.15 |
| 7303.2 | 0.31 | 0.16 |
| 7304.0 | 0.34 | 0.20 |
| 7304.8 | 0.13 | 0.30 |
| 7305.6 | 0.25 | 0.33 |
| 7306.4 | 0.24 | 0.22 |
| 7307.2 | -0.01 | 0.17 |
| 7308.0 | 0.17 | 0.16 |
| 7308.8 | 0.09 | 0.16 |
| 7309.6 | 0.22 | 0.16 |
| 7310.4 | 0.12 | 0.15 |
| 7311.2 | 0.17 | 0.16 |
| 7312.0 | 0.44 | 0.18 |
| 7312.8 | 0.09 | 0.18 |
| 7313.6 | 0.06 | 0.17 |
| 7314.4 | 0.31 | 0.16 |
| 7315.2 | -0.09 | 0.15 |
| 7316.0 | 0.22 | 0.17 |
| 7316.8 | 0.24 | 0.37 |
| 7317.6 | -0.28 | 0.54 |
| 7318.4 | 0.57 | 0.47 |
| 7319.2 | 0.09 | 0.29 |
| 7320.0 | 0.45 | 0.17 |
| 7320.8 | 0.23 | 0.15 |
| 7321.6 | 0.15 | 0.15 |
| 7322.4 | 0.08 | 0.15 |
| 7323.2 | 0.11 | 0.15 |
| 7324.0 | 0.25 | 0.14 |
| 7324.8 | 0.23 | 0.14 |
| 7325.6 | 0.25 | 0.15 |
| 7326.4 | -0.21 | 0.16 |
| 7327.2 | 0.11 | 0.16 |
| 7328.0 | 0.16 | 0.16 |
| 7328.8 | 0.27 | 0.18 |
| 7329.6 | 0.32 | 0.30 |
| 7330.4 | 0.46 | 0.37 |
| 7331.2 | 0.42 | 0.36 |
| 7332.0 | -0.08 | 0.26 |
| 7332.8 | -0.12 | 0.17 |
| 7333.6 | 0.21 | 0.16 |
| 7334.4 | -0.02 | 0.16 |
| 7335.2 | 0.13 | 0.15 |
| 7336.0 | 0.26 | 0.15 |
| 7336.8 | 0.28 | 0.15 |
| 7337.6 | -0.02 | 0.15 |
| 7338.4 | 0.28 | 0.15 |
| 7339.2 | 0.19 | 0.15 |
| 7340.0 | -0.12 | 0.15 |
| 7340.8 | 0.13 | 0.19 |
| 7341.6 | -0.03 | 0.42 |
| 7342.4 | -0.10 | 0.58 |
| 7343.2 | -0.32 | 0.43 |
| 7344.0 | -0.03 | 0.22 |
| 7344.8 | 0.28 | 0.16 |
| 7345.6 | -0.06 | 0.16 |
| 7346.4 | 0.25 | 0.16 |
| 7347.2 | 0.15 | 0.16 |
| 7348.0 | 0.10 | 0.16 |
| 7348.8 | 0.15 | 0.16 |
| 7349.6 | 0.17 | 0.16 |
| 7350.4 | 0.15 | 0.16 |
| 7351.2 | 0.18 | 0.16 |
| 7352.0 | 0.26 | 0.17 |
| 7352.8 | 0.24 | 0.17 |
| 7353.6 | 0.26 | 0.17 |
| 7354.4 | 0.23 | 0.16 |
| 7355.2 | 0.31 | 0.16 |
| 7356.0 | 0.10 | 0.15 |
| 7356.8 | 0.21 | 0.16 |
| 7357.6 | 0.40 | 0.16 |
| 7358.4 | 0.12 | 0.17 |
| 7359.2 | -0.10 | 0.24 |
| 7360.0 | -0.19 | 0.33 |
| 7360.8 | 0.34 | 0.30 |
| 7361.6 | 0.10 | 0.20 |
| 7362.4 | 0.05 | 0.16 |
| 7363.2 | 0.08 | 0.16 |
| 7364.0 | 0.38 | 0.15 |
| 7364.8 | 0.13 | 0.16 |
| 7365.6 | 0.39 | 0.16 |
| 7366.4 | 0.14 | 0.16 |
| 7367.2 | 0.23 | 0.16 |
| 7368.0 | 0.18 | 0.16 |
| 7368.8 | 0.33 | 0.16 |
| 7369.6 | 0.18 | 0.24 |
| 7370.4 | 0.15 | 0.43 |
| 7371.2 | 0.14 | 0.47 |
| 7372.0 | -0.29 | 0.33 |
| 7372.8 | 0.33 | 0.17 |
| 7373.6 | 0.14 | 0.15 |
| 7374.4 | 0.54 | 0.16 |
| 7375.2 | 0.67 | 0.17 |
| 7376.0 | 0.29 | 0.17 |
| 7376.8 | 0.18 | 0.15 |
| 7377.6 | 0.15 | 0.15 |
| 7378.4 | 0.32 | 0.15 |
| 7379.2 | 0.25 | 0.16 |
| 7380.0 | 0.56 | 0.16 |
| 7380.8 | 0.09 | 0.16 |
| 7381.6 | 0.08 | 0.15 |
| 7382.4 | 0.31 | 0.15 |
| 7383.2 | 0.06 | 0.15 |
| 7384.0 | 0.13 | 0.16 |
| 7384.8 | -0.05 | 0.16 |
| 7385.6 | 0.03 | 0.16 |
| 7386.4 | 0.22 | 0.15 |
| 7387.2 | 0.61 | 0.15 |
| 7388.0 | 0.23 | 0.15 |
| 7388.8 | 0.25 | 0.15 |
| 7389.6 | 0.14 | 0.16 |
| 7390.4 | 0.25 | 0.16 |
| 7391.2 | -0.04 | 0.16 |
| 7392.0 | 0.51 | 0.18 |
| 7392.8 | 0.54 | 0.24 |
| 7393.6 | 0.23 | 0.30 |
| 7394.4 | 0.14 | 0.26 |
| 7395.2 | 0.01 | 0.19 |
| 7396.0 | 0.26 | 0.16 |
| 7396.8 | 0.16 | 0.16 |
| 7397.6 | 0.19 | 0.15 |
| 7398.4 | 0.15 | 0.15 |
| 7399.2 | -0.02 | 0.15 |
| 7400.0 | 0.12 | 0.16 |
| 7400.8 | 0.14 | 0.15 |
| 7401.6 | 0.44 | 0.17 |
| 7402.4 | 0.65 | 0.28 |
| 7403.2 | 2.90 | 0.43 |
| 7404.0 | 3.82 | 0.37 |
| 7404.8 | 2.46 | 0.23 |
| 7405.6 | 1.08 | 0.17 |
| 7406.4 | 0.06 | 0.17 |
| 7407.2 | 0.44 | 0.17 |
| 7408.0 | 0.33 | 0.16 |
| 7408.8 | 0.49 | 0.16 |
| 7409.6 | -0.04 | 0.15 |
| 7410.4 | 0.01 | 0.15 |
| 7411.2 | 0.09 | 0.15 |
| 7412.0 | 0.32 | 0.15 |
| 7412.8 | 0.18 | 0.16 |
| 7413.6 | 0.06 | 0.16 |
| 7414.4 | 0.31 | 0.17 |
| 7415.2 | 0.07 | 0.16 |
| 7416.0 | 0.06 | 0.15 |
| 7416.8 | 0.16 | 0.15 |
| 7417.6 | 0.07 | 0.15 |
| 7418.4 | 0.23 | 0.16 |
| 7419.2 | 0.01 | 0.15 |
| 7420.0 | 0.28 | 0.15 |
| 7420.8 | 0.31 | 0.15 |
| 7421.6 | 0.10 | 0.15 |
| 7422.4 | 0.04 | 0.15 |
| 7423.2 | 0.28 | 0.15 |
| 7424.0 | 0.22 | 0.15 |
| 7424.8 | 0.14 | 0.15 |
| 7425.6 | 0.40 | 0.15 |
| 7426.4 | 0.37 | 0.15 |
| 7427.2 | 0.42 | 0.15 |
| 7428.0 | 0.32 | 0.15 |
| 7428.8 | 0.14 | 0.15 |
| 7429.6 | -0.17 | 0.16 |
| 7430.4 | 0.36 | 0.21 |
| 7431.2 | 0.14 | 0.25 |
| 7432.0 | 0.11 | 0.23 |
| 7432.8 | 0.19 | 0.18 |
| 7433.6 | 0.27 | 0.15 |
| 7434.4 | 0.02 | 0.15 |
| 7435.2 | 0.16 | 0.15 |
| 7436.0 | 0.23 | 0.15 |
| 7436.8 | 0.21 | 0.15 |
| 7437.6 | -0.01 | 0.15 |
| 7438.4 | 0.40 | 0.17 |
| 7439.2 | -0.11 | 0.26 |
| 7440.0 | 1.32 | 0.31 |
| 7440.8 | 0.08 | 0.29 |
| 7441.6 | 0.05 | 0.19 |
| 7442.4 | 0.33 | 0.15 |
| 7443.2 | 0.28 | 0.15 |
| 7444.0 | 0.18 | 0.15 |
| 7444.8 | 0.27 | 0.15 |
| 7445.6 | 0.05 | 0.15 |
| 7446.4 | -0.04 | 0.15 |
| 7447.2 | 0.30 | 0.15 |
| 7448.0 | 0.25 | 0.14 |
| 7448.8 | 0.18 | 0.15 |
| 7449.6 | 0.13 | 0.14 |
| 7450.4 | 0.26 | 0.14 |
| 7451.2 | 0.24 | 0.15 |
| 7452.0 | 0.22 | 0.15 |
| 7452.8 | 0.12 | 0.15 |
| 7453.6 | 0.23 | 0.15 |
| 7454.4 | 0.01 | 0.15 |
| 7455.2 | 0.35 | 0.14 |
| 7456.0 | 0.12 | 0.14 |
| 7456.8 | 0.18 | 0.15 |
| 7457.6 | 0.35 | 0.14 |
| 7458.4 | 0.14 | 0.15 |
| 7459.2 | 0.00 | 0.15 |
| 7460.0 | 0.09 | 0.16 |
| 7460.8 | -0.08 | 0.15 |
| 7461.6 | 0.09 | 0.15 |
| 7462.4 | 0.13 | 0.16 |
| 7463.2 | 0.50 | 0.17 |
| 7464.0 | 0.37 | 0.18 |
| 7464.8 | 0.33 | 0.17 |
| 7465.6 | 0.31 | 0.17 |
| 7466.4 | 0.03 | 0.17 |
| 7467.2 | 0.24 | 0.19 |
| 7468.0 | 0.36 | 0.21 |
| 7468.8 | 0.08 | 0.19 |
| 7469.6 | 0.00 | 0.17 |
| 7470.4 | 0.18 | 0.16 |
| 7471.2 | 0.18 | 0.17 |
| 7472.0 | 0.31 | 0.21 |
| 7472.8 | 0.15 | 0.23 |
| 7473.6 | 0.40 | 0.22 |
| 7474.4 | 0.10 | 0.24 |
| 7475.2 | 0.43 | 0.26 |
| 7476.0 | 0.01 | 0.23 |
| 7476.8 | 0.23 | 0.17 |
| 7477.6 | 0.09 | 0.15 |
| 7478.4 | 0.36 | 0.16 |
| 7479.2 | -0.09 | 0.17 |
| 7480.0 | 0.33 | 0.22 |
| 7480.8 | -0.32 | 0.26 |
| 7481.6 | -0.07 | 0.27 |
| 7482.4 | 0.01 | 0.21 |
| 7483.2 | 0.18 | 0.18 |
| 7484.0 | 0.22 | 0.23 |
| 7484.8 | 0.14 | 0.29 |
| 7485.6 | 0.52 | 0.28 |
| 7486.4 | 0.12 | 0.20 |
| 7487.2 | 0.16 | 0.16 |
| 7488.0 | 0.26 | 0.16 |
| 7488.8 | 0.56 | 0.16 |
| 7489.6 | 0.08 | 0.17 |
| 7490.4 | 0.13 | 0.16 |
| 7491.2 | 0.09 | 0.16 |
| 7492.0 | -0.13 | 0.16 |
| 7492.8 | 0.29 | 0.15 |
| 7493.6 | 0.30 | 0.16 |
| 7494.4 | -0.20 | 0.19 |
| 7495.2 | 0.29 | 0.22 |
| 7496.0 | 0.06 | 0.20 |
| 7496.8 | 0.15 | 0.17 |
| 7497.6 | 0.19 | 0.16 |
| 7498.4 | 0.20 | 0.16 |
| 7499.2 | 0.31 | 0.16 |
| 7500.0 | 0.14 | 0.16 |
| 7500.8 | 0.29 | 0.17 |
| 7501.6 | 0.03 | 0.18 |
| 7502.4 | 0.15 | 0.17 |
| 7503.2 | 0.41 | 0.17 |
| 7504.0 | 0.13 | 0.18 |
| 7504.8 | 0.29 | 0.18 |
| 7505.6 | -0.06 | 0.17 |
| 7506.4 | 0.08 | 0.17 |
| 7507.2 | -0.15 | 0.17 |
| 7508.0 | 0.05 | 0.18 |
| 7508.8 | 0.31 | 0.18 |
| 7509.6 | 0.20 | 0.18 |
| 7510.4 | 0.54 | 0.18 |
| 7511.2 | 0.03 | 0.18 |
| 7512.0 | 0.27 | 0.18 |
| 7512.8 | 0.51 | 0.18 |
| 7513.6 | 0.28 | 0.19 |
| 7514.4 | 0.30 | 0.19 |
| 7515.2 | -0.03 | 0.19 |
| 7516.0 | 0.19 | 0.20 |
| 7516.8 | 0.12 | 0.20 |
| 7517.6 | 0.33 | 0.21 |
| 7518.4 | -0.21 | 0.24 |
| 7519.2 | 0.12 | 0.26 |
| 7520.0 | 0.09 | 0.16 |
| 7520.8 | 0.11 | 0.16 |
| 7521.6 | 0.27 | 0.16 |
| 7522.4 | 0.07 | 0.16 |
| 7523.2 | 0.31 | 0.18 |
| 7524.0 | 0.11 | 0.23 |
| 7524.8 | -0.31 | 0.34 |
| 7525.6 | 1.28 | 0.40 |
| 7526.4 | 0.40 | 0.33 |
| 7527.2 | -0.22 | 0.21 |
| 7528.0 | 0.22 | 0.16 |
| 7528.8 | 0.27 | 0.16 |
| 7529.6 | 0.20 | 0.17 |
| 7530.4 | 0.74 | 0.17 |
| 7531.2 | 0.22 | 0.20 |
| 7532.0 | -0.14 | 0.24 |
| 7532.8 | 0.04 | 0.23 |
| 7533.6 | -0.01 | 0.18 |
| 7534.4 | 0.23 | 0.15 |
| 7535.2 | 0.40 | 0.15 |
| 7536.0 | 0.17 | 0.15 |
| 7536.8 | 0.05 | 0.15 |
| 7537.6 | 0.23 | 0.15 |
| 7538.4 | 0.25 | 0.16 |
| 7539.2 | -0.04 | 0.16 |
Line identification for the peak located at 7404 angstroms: Halpha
